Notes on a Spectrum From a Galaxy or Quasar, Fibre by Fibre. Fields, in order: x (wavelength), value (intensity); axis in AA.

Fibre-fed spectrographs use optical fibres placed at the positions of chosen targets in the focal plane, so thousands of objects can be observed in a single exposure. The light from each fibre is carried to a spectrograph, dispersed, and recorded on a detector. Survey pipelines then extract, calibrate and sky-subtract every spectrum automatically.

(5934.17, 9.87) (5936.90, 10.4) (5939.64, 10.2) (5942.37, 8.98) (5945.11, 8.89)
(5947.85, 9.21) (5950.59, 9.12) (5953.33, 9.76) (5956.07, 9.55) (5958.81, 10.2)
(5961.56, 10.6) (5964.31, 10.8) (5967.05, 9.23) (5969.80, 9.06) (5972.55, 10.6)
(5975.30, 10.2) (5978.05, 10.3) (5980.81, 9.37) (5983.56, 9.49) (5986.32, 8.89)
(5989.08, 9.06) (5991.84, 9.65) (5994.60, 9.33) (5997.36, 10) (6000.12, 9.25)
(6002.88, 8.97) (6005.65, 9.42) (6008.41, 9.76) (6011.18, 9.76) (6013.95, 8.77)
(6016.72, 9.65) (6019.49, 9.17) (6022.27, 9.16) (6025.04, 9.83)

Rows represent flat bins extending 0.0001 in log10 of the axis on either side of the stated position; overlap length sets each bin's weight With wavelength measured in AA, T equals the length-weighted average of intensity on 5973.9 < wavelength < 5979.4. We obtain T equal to 10.3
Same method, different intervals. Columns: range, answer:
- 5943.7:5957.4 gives 9.3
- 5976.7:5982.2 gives 9.83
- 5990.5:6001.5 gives 9.56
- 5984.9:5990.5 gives 8.97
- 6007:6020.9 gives 9.42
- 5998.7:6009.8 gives 9.36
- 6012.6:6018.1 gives 9.21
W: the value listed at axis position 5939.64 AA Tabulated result 10.2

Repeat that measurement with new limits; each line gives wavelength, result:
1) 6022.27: 9.16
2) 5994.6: 9.33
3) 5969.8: 9.06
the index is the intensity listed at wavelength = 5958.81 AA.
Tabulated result 10.2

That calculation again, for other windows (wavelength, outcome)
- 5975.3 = 10.2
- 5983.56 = 9.49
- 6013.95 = 8.77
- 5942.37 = 8.98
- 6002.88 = 8.97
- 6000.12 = 9.25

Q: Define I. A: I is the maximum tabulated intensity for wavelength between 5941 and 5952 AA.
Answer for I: 9.21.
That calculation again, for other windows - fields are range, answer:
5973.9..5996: 10.3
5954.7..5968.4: 10.8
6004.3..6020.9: 9.76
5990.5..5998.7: 10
